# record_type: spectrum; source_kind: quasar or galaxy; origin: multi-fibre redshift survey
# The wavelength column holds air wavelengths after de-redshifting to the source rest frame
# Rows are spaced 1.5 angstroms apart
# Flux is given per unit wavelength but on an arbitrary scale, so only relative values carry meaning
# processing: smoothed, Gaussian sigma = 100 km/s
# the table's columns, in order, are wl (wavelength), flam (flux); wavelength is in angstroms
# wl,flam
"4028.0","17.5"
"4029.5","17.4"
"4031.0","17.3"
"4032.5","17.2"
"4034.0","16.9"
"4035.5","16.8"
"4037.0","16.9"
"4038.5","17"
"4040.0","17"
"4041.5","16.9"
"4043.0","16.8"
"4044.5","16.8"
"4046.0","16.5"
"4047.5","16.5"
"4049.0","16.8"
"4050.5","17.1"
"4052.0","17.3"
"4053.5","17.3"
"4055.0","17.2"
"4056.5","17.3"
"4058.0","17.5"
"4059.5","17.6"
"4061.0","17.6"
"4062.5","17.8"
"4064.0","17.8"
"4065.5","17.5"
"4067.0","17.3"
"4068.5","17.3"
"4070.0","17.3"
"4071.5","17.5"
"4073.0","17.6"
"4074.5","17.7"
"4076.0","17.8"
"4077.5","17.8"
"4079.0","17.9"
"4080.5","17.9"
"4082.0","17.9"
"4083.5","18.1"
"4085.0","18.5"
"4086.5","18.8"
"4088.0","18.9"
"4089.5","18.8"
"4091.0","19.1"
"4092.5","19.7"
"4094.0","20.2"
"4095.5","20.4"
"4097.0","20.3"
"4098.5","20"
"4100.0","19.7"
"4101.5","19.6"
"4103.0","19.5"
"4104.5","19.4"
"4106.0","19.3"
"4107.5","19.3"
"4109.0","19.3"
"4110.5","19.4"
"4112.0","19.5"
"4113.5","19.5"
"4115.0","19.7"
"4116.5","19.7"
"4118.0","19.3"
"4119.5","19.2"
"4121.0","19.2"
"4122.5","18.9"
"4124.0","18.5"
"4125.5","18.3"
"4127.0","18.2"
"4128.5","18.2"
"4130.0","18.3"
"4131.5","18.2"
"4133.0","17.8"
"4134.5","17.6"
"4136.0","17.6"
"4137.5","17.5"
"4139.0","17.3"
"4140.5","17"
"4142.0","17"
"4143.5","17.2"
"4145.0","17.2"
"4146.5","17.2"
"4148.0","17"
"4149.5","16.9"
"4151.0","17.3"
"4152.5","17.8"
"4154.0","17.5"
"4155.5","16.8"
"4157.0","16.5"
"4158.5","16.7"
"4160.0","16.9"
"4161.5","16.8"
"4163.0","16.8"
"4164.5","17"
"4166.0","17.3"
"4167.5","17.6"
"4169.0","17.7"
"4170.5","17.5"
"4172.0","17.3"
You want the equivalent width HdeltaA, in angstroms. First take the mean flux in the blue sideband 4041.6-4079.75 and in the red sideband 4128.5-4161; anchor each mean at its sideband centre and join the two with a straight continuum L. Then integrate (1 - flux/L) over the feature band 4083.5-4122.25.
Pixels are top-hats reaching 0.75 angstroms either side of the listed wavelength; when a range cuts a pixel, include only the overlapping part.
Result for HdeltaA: -4.7 angstroms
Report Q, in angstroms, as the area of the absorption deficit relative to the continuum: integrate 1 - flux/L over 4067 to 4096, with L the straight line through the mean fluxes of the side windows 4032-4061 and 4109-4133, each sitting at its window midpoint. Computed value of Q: -0.7 angstroms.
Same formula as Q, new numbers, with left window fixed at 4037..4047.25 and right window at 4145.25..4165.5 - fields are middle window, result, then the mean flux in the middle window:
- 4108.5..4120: -1.7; 19.5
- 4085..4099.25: -2.2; 19.5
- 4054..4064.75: -0.4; 17.5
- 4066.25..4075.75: -0.3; 17.5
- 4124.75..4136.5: -0.7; 18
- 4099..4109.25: -1.5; 19.5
